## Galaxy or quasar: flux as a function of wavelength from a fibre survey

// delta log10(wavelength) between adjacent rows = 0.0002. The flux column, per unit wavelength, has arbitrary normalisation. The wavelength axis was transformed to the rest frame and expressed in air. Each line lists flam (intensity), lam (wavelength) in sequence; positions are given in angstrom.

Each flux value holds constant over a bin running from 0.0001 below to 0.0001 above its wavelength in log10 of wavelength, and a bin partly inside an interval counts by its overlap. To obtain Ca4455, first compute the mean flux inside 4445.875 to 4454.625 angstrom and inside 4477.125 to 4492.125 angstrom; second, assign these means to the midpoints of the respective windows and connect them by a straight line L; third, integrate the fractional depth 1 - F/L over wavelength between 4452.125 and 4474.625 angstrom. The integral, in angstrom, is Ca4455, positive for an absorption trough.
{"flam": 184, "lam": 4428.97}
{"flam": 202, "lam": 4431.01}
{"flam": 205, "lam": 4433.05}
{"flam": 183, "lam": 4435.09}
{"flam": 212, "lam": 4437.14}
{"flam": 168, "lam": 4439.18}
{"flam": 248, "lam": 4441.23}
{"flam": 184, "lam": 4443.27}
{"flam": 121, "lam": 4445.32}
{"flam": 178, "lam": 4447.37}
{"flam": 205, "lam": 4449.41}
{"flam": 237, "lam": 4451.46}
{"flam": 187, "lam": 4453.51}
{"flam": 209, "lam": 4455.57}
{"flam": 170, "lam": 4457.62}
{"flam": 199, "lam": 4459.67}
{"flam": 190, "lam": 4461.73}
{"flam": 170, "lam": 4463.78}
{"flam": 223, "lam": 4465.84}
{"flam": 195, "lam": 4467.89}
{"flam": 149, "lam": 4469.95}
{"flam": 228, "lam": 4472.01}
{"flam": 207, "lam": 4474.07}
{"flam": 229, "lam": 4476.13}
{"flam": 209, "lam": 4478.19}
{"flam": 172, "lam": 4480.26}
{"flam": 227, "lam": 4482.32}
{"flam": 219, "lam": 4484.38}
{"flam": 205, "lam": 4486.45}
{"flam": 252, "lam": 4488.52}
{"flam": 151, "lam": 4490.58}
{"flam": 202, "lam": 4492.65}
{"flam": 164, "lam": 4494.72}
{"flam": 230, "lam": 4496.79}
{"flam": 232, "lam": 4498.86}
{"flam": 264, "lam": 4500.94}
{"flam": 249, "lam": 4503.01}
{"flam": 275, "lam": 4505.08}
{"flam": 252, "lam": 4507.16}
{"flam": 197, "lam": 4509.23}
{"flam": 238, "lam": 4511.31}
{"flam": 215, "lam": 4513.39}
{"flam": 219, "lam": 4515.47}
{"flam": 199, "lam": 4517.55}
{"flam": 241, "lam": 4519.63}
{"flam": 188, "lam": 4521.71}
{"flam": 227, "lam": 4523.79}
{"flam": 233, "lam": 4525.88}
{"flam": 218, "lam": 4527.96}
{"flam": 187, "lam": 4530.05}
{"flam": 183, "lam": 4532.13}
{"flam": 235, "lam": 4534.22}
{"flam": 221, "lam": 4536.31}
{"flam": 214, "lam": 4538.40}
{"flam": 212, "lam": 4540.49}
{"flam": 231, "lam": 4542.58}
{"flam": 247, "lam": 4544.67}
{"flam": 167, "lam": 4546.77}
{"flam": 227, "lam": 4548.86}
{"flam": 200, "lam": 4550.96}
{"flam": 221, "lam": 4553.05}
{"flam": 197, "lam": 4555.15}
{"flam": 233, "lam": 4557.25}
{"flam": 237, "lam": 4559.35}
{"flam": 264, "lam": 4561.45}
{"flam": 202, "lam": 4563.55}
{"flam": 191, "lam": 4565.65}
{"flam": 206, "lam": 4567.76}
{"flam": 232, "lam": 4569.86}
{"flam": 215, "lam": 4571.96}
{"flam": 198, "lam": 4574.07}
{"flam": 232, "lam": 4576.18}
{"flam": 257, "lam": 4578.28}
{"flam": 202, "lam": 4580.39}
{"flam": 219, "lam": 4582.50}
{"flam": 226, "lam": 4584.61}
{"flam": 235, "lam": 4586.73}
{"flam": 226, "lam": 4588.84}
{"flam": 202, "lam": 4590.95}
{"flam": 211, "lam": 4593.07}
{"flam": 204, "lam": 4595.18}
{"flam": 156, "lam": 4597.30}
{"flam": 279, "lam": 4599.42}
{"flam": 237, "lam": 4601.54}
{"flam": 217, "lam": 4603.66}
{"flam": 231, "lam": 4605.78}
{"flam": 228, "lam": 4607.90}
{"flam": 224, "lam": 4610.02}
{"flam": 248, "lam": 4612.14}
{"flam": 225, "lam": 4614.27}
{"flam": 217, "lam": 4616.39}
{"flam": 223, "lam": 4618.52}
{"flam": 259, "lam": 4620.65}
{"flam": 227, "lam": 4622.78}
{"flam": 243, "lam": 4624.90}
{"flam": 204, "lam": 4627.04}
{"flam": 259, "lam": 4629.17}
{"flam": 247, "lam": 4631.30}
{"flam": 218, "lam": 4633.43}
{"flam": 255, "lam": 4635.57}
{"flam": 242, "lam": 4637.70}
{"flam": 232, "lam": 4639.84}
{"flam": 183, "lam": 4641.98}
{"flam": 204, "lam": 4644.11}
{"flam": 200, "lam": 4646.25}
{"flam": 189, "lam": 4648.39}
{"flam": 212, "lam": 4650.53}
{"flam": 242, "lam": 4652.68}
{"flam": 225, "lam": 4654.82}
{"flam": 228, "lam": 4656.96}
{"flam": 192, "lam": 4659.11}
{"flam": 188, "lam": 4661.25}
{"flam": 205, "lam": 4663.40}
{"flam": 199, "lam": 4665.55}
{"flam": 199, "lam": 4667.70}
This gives 0.7 angstrom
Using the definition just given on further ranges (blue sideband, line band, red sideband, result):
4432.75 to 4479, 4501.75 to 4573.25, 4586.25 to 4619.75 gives -3.2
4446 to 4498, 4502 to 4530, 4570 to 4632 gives -2.3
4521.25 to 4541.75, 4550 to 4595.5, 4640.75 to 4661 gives -1.7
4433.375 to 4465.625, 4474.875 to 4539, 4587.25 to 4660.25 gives -4.9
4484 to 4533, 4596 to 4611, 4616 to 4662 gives -0.2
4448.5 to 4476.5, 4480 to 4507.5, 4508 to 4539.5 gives -1.9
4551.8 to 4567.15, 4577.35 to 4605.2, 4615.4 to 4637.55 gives 0.8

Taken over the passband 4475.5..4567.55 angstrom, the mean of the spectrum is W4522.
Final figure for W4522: 217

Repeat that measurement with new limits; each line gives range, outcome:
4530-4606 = 218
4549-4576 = 217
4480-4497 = 203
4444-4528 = 209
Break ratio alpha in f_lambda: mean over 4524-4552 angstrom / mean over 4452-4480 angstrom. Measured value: 1.08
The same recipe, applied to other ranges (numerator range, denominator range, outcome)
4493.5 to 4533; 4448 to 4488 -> 1.10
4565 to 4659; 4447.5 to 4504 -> 1.08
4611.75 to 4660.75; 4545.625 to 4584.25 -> 1.03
